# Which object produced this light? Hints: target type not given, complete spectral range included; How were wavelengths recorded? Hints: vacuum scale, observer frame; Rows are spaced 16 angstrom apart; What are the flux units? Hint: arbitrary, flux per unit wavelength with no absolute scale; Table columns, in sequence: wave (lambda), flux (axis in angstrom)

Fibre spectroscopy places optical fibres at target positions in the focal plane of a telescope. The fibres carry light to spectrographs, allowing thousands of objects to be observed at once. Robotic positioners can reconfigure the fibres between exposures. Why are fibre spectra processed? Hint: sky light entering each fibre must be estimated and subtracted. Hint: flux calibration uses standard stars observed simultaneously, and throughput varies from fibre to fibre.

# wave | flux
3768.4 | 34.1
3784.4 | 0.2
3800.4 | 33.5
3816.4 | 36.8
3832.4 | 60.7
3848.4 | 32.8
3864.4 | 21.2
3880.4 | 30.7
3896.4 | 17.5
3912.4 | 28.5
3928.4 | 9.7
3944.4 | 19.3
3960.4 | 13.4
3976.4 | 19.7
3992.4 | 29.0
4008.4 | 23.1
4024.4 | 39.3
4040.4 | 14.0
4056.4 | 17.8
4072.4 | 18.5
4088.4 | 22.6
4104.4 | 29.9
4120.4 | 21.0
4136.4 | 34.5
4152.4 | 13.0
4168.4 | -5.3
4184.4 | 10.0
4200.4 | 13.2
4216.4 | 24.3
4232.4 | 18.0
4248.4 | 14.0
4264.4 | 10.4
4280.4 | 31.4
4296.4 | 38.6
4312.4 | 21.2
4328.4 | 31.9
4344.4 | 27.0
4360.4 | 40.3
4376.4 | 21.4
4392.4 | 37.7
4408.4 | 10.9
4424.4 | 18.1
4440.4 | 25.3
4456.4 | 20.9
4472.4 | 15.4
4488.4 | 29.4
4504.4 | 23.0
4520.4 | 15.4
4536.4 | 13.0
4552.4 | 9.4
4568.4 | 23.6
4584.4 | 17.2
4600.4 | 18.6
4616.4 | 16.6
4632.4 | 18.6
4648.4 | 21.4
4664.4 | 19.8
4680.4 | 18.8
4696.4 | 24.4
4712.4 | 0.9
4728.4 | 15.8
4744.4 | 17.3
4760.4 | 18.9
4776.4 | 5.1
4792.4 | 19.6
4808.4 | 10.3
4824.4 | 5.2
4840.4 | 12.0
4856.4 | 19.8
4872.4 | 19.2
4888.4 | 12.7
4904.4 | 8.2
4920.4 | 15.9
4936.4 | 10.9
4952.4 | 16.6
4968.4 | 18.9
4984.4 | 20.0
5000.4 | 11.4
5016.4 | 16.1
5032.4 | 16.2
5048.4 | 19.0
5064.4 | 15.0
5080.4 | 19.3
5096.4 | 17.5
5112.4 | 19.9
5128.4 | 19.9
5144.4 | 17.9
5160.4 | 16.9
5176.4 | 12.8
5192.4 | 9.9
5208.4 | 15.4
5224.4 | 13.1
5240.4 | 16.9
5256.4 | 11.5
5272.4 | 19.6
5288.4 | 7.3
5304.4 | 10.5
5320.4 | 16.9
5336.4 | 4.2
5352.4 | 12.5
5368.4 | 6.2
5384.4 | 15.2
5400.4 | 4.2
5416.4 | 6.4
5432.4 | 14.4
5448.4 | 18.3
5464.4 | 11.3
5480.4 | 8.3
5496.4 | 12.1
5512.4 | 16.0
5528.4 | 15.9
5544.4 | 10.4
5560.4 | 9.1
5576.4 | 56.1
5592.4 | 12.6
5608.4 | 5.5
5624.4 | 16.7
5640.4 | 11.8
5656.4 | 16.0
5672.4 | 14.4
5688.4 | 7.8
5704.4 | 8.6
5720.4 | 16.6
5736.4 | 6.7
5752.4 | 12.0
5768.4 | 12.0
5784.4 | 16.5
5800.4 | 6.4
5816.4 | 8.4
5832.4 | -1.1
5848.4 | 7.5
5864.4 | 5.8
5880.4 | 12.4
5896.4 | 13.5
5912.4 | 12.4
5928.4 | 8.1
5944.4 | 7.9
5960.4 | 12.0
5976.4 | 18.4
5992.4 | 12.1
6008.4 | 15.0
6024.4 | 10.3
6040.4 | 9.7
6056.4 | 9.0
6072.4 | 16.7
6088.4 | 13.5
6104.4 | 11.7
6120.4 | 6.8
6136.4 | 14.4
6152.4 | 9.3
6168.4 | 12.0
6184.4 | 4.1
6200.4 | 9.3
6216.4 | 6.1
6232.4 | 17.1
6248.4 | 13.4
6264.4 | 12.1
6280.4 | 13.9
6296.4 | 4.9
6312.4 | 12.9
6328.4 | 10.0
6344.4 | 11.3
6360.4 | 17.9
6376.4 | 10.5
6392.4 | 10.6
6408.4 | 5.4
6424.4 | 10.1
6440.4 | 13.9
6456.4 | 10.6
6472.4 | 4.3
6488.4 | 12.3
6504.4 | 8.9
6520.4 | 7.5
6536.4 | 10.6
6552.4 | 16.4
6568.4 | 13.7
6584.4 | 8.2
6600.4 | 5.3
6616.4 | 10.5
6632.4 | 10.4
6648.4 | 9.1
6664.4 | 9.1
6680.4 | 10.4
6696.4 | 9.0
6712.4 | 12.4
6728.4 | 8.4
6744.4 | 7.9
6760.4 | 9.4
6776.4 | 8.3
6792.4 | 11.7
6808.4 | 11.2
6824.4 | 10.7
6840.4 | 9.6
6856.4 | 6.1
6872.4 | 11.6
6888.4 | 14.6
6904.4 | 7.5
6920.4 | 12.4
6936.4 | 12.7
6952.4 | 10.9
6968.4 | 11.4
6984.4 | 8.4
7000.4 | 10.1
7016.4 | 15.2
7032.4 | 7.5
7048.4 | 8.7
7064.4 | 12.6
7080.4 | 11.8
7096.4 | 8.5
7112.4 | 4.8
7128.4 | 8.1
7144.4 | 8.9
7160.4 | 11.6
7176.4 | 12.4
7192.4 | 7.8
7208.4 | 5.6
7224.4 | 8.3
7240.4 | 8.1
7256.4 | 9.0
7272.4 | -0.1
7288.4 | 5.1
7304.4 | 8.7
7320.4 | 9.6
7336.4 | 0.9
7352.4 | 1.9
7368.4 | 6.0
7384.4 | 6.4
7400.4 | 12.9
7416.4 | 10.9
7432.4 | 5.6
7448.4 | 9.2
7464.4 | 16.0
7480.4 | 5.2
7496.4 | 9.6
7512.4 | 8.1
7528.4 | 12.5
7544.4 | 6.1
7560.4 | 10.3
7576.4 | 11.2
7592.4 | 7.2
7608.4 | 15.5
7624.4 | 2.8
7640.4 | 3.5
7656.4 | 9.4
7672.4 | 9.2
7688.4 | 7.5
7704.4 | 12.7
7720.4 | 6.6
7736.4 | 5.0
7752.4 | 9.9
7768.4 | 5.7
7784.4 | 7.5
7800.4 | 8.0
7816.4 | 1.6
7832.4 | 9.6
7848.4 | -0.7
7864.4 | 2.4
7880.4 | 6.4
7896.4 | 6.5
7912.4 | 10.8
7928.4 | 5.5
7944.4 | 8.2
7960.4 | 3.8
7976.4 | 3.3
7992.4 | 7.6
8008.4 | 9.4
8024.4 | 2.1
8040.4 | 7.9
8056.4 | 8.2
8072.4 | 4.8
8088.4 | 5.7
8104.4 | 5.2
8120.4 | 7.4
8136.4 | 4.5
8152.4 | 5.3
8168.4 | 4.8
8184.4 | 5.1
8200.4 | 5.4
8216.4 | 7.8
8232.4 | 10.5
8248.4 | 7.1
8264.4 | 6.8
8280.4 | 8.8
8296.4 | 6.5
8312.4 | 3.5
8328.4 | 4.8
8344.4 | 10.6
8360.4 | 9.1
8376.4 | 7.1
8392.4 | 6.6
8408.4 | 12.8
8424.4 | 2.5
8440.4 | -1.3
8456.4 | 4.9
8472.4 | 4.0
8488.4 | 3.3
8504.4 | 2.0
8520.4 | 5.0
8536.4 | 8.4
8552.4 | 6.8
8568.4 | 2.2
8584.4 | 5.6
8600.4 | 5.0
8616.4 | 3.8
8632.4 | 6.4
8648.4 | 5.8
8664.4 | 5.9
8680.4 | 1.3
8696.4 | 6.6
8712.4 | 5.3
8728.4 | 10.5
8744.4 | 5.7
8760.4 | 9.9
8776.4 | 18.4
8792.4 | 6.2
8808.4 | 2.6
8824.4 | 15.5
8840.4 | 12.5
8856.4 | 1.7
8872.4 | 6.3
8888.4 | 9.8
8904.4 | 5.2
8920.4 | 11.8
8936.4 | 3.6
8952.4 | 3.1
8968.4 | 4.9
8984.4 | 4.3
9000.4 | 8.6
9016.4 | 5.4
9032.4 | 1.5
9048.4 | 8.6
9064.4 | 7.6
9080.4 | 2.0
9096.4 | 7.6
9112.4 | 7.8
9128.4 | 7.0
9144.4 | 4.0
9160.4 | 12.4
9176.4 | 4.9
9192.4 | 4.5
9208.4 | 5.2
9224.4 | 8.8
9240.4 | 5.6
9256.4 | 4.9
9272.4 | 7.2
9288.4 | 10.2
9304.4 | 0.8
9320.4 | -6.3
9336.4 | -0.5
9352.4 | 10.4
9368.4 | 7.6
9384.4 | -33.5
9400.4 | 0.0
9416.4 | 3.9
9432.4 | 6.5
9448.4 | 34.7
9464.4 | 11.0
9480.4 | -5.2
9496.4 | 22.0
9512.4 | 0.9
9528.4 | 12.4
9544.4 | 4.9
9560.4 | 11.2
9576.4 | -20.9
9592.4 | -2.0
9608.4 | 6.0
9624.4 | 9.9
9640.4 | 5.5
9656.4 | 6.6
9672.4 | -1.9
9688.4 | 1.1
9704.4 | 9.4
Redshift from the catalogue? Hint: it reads 1.547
